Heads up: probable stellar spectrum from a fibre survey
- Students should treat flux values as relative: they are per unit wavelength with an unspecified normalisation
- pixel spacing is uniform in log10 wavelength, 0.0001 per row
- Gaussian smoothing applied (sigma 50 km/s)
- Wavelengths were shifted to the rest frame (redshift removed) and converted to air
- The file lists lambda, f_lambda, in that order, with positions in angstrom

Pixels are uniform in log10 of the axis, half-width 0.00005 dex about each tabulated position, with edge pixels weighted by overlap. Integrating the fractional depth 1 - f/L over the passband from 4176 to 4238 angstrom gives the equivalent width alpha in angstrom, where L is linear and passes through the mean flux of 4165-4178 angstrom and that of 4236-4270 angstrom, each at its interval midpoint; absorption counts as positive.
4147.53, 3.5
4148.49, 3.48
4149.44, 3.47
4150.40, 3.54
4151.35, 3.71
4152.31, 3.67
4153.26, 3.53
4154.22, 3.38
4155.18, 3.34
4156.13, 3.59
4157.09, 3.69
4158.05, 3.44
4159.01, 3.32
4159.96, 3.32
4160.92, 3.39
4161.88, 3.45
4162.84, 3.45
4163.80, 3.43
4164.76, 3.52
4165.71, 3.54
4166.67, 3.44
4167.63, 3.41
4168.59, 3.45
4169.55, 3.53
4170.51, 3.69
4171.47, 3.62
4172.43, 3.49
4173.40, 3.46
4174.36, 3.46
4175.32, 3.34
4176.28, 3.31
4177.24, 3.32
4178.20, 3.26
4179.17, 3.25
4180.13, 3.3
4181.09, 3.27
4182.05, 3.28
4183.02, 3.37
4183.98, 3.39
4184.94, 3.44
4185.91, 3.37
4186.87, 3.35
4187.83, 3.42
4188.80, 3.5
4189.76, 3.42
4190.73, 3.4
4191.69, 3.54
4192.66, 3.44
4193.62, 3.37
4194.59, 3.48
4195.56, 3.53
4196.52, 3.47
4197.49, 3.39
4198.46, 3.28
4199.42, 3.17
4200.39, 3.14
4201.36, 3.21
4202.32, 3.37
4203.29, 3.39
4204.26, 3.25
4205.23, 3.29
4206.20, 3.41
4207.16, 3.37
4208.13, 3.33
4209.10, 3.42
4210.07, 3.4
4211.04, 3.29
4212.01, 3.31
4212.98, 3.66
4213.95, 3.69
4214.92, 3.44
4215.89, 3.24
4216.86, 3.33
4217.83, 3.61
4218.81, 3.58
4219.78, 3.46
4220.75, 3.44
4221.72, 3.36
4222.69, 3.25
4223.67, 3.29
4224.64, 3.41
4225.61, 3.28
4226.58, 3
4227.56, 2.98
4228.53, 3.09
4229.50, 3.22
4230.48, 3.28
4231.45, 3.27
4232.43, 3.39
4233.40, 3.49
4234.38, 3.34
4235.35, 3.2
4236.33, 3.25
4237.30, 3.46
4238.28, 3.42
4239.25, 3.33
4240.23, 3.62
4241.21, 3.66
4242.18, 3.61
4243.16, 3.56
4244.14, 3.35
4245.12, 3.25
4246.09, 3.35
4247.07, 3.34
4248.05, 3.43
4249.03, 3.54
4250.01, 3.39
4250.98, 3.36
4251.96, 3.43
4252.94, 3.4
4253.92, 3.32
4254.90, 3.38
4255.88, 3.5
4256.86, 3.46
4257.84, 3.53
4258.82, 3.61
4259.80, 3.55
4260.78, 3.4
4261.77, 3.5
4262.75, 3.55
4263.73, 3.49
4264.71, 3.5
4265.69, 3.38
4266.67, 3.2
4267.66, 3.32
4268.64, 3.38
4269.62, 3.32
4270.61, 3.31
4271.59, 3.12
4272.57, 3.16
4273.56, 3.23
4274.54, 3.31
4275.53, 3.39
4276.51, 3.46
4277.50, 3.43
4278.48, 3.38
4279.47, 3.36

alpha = 1.8 angstrom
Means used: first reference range 3.46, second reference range 3.43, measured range 3.35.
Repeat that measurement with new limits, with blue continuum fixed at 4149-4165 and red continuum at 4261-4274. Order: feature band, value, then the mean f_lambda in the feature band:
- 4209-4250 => 0.2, 3.38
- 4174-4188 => 0.5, 3.34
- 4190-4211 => 0.4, 3.36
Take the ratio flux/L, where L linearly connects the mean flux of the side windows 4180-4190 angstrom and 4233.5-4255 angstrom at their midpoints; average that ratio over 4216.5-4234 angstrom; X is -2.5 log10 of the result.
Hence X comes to 0.03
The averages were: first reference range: 3.38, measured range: 3.32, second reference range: 3.41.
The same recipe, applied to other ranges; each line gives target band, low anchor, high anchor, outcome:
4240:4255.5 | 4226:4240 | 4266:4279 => -0.05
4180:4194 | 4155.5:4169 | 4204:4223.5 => 0.01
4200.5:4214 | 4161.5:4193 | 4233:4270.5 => 0.02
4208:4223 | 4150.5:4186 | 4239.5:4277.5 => 0.00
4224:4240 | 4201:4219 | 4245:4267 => 0.04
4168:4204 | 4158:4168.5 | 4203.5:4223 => 0.01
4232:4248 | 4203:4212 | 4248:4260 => 0.00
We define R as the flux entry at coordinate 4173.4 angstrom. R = 3.46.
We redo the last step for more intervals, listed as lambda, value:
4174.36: 3.46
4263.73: 3.49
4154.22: 3.38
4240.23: 3.62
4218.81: 3.58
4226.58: 3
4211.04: 3.29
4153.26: 3.53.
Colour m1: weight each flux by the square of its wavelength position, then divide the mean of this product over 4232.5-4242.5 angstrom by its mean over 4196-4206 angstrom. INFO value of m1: 1.1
